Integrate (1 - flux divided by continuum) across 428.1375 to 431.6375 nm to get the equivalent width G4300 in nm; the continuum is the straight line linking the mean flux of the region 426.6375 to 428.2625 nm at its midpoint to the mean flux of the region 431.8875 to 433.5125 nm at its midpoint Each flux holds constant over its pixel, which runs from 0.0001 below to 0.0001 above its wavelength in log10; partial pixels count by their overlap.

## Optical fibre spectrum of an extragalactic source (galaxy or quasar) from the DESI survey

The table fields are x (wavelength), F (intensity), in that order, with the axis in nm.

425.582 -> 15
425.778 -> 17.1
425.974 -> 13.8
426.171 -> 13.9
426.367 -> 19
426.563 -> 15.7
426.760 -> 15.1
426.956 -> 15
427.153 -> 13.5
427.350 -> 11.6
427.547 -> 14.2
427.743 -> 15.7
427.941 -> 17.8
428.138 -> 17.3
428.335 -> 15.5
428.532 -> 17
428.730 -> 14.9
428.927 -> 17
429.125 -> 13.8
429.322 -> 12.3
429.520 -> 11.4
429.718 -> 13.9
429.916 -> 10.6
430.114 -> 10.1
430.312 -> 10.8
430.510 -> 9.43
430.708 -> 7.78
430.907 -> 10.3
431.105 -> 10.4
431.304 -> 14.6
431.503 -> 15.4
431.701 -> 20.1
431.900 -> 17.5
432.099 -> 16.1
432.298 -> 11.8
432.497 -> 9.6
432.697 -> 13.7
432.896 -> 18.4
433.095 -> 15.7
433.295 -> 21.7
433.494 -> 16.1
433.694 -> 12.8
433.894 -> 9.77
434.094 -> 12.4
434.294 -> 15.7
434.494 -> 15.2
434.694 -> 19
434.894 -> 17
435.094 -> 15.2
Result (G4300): 0.55 nm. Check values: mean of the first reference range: 15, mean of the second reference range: 15.5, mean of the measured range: 12.9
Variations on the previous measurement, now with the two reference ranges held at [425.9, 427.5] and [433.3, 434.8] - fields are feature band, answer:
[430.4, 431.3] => 0.290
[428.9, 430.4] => 0.253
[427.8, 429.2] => -0.140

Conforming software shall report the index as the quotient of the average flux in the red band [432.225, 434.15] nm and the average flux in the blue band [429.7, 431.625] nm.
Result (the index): 1.3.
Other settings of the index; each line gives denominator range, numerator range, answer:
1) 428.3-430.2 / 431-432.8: 1.05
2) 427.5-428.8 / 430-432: 0.78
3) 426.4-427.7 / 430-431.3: 0.70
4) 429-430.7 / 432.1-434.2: 1.25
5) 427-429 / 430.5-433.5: 0.93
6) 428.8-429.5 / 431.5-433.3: 1.12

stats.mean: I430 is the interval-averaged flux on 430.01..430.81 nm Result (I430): 9.54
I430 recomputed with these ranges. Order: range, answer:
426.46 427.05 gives 15.3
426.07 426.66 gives 16.2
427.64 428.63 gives 16.7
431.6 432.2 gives 17.9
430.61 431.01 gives 9.06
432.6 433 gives 16.1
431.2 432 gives 16.9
